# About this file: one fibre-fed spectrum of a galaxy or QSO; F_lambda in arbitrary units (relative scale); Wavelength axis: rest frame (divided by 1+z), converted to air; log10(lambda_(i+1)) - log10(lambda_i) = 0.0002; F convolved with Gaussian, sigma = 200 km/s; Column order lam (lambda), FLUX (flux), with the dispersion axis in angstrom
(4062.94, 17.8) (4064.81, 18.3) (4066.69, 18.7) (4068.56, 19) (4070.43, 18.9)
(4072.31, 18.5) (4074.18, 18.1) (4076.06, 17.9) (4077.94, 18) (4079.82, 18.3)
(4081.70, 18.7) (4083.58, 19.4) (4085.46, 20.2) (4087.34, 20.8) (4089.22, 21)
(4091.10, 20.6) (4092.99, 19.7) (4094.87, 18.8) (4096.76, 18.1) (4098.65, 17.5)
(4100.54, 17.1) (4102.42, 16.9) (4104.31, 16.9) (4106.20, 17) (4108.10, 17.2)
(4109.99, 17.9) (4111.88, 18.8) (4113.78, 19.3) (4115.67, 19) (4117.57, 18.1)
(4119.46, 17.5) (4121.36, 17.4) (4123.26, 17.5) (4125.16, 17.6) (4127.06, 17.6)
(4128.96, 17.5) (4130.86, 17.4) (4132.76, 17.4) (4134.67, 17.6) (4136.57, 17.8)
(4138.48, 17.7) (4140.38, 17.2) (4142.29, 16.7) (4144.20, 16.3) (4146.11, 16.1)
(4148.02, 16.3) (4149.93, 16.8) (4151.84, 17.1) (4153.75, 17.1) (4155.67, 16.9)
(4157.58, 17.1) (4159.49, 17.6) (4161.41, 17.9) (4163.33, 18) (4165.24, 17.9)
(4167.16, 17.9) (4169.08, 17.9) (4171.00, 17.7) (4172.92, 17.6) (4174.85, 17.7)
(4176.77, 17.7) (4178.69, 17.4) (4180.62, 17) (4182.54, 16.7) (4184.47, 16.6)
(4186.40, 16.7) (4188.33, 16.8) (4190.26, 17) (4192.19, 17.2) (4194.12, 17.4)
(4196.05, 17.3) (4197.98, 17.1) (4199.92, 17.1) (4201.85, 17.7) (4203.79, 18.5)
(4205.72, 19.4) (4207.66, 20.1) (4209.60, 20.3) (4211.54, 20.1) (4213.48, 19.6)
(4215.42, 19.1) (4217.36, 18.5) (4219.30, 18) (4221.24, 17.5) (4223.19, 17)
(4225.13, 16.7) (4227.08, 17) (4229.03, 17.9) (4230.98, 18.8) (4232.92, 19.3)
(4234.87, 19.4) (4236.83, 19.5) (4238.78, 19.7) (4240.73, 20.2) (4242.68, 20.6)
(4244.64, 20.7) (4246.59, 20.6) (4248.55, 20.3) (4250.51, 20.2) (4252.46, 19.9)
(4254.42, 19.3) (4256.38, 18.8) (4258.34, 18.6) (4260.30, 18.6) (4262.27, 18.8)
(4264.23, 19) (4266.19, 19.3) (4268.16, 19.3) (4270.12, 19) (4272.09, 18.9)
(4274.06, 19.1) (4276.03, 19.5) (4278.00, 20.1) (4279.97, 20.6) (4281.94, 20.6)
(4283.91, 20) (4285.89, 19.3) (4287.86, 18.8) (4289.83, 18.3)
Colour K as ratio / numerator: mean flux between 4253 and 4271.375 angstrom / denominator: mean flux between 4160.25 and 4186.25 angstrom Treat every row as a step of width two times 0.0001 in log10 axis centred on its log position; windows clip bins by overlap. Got 1.08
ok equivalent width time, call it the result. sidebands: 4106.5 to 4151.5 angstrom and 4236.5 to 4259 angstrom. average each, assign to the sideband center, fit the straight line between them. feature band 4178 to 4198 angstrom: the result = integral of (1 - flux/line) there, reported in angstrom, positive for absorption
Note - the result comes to 1.80 angstrom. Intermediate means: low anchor 17.5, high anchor 19.9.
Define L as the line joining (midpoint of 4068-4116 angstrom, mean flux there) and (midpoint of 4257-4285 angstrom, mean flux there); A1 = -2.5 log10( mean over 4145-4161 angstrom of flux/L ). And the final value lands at 0.119 mag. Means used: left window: 18.6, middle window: 16.9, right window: 19.4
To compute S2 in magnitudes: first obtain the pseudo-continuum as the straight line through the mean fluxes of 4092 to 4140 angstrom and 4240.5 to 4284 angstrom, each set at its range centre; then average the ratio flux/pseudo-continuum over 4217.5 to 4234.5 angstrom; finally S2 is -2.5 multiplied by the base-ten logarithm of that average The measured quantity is 0.077 mag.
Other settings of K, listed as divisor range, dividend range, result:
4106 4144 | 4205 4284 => 1.09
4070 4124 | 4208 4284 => 1.04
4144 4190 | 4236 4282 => 1.14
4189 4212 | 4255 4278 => 1.05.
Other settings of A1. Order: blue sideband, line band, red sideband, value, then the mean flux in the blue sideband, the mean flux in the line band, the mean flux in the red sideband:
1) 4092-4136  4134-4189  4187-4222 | 0.05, 17.8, 17.2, 18.3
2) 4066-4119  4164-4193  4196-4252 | 0.09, 18.6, 17.3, 18.9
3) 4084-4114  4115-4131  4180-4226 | 0.04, 18.6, 17.7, 17.9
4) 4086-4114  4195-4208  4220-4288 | 0.05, 18.5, 18.1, 19.2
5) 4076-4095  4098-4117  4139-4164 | 0.05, 19.5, 17.8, 17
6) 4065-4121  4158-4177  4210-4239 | 0.05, 18.5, 17.8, 18.5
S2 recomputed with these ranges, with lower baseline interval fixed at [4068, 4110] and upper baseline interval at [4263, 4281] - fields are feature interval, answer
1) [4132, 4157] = 0.11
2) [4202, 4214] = -0.02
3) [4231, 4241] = -0.01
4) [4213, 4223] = 0.05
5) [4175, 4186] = 0.11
